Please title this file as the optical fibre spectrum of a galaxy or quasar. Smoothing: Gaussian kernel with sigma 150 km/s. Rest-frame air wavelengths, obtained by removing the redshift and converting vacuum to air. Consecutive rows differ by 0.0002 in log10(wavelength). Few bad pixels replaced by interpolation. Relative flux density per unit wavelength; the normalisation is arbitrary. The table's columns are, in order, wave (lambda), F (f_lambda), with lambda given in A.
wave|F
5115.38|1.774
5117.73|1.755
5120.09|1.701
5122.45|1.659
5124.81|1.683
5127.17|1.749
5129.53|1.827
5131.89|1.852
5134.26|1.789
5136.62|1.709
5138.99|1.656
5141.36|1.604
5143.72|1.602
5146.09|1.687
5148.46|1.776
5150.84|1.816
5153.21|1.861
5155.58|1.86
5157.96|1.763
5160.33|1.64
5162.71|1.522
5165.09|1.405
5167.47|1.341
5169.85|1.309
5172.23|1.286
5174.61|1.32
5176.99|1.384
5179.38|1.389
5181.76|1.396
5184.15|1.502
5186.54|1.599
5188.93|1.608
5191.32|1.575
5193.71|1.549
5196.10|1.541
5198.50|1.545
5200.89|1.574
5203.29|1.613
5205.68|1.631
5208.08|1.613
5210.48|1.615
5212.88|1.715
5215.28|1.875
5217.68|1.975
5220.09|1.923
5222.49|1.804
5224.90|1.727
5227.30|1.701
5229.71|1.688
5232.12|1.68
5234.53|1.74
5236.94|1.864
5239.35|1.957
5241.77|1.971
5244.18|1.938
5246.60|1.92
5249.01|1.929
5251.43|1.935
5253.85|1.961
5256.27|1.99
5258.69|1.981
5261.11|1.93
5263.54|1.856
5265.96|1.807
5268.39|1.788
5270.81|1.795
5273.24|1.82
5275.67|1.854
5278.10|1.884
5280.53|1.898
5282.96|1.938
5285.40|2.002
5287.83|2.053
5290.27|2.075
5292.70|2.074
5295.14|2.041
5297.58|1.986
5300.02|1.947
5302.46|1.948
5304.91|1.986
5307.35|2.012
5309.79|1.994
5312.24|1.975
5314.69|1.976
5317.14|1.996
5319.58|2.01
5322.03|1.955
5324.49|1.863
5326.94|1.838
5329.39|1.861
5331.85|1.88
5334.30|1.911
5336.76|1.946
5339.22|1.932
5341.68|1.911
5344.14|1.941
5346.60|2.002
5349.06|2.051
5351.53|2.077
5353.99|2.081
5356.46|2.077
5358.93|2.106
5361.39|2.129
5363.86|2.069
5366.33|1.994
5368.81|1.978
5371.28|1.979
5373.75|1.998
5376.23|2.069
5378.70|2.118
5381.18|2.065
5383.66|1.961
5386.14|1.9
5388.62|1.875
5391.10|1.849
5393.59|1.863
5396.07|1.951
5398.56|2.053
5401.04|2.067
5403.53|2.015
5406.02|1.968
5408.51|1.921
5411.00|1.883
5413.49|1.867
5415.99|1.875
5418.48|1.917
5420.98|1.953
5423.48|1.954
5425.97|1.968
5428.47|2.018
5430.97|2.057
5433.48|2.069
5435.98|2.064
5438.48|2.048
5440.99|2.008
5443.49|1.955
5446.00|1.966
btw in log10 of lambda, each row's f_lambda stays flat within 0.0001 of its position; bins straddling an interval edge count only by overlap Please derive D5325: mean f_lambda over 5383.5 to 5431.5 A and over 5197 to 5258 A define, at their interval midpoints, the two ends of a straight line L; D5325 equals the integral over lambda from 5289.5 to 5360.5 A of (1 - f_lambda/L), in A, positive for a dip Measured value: -4.0 A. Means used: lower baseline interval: 1.8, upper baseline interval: 1.94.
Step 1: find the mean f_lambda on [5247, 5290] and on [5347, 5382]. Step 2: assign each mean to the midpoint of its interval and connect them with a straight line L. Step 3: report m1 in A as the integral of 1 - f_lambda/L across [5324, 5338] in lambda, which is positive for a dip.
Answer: 0.8 A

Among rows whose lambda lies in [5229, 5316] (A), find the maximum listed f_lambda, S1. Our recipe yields 2.075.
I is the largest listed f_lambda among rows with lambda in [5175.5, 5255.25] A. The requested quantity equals 1.975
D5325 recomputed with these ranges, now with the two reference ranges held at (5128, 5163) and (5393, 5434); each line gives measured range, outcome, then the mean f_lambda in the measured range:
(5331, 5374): -2.07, 2.01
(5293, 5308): -0.99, 1.99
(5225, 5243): 0.16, 1.8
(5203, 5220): 0.51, 1.74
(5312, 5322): -0.55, 1.99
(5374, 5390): -0.49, 2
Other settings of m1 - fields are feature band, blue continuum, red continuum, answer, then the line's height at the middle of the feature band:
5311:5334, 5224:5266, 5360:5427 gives -0.06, 1.92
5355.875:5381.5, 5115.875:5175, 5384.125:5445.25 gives -1.91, 1.91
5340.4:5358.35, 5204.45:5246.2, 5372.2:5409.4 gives -0.84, 1.93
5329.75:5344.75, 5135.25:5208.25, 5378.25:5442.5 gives -0.55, 1.85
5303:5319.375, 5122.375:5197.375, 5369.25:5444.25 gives -1.42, 1.83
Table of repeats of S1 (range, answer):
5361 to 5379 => 2.129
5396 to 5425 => 2.067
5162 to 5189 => 1.608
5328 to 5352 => 2.077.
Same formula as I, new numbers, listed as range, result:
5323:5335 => 1.911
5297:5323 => 2.012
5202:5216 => 1.875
